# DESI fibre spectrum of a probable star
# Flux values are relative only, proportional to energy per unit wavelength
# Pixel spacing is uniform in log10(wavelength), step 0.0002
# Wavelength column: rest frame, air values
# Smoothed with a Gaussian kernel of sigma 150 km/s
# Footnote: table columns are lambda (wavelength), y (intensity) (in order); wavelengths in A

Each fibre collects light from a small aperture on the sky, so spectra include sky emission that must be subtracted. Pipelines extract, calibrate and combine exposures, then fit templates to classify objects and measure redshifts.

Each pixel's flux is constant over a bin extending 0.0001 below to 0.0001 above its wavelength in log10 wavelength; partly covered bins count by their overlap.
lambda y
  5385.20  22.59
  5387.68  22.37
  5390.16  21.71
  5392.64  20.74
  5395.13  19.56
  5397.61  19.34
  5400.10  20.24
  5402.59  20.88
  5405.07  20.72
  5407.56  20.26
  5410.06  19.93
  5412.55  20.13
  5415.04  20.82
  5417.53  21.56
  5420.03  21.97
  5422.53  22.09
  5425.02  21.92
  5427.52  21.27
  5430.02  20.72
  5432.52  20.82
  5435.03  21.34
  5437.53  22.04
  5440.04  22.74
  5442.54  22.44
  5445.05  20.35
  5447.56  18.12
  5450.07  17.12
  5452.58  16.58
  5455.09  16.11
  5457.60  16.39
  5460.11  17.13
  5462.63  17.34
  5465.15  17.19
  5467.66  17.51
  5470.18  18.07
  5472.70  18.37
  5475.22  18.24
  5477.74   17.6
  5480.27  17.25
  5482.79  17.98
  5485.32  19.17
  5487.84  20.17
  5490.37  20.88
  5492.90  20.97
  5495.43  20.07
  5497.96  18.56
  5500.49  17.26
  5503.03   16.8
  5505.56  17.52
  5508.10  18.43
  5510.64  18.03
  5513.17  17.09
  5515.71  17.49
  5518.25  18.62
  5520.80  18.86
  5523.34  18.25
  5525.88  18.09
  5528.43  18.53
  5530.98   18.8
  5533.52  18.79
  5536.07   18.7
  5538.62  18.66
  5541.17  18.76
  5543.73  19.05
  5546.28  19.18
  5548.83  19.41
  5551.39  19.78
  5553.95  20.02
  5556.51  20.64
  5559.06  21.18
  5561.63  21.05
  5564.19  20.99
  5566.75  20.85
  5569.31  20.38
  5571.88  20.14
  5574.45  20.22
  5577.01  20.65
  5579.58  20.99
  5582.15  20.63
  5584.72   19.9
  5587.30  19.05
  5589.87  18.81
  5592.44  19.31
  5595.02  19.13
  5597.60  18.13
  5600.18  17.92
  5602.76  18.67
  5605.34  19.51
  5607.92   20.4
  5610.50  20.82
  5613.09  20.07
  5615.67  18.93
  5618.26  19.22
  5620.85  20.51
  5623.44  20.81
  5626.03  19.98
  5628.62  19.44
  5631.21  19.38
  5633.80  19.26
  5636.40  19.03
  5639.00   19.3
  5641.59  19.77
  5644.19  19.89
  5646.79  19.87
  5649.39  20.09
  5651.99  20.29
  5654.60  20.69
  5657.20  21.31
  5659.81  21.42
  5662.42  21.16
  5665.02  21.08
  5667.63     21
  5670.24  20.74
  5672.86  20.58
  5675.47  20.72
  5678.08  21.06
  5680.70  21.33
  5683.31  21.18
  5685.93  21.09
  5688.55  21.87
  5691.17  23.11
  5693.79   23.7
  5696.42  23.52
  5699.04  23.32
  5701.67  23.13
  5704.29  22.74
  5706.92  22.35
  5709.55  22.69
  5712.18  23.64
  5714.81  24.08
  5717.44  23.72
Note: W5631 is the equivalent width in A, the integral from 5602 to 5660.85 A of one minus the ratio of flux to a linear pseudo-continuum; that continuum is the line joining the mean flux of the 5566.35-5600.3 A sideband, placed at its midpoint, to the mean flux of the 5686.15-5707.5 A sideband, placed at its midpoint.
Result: 3.2 A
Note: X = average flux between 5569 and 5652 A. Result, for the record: 19.7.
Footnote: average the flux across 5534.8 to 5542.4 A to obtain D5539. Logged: 18.7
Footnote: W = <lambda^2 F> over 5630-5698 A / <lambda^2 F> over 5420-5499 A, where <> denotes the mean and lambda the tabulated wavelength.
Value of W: 1.17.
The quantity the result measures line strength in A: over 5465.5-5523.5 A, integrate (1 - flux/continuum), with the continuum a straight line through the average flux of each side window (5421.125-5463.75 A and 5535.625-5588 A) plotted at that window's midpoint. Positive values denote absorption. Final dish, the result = 4.3 A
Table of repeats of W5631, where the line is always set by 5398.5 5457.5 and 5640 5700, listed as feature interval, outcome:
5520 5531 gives 1.20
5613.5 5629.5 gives 0.93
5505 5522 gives 2.17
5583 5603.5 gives 2.00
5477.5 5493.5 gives 1.08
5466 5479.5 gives 1.72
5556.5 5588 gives 0.52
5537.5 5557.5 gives 1.31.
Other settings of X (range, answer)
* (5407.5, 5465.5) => 19.9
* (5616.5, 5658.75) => 19.9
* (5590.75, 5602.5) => 18.6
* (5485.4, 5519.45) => 18.6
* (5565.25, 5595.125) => 20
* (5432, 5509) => 18.7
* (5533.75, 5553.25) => 19.1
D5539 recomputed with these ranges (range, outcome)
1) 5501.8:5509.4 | 17.6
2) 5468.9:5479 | 18.1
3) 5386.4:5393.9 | 21.6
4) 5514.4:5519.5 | 18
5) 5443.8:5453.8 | 18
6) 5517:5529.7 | 18.5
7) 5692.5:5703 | 23.4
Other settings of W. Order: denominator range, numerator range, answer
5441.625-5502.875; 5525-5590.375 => 1.11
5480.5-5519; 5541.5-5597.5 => 1.10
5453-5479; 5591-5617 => 1.17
